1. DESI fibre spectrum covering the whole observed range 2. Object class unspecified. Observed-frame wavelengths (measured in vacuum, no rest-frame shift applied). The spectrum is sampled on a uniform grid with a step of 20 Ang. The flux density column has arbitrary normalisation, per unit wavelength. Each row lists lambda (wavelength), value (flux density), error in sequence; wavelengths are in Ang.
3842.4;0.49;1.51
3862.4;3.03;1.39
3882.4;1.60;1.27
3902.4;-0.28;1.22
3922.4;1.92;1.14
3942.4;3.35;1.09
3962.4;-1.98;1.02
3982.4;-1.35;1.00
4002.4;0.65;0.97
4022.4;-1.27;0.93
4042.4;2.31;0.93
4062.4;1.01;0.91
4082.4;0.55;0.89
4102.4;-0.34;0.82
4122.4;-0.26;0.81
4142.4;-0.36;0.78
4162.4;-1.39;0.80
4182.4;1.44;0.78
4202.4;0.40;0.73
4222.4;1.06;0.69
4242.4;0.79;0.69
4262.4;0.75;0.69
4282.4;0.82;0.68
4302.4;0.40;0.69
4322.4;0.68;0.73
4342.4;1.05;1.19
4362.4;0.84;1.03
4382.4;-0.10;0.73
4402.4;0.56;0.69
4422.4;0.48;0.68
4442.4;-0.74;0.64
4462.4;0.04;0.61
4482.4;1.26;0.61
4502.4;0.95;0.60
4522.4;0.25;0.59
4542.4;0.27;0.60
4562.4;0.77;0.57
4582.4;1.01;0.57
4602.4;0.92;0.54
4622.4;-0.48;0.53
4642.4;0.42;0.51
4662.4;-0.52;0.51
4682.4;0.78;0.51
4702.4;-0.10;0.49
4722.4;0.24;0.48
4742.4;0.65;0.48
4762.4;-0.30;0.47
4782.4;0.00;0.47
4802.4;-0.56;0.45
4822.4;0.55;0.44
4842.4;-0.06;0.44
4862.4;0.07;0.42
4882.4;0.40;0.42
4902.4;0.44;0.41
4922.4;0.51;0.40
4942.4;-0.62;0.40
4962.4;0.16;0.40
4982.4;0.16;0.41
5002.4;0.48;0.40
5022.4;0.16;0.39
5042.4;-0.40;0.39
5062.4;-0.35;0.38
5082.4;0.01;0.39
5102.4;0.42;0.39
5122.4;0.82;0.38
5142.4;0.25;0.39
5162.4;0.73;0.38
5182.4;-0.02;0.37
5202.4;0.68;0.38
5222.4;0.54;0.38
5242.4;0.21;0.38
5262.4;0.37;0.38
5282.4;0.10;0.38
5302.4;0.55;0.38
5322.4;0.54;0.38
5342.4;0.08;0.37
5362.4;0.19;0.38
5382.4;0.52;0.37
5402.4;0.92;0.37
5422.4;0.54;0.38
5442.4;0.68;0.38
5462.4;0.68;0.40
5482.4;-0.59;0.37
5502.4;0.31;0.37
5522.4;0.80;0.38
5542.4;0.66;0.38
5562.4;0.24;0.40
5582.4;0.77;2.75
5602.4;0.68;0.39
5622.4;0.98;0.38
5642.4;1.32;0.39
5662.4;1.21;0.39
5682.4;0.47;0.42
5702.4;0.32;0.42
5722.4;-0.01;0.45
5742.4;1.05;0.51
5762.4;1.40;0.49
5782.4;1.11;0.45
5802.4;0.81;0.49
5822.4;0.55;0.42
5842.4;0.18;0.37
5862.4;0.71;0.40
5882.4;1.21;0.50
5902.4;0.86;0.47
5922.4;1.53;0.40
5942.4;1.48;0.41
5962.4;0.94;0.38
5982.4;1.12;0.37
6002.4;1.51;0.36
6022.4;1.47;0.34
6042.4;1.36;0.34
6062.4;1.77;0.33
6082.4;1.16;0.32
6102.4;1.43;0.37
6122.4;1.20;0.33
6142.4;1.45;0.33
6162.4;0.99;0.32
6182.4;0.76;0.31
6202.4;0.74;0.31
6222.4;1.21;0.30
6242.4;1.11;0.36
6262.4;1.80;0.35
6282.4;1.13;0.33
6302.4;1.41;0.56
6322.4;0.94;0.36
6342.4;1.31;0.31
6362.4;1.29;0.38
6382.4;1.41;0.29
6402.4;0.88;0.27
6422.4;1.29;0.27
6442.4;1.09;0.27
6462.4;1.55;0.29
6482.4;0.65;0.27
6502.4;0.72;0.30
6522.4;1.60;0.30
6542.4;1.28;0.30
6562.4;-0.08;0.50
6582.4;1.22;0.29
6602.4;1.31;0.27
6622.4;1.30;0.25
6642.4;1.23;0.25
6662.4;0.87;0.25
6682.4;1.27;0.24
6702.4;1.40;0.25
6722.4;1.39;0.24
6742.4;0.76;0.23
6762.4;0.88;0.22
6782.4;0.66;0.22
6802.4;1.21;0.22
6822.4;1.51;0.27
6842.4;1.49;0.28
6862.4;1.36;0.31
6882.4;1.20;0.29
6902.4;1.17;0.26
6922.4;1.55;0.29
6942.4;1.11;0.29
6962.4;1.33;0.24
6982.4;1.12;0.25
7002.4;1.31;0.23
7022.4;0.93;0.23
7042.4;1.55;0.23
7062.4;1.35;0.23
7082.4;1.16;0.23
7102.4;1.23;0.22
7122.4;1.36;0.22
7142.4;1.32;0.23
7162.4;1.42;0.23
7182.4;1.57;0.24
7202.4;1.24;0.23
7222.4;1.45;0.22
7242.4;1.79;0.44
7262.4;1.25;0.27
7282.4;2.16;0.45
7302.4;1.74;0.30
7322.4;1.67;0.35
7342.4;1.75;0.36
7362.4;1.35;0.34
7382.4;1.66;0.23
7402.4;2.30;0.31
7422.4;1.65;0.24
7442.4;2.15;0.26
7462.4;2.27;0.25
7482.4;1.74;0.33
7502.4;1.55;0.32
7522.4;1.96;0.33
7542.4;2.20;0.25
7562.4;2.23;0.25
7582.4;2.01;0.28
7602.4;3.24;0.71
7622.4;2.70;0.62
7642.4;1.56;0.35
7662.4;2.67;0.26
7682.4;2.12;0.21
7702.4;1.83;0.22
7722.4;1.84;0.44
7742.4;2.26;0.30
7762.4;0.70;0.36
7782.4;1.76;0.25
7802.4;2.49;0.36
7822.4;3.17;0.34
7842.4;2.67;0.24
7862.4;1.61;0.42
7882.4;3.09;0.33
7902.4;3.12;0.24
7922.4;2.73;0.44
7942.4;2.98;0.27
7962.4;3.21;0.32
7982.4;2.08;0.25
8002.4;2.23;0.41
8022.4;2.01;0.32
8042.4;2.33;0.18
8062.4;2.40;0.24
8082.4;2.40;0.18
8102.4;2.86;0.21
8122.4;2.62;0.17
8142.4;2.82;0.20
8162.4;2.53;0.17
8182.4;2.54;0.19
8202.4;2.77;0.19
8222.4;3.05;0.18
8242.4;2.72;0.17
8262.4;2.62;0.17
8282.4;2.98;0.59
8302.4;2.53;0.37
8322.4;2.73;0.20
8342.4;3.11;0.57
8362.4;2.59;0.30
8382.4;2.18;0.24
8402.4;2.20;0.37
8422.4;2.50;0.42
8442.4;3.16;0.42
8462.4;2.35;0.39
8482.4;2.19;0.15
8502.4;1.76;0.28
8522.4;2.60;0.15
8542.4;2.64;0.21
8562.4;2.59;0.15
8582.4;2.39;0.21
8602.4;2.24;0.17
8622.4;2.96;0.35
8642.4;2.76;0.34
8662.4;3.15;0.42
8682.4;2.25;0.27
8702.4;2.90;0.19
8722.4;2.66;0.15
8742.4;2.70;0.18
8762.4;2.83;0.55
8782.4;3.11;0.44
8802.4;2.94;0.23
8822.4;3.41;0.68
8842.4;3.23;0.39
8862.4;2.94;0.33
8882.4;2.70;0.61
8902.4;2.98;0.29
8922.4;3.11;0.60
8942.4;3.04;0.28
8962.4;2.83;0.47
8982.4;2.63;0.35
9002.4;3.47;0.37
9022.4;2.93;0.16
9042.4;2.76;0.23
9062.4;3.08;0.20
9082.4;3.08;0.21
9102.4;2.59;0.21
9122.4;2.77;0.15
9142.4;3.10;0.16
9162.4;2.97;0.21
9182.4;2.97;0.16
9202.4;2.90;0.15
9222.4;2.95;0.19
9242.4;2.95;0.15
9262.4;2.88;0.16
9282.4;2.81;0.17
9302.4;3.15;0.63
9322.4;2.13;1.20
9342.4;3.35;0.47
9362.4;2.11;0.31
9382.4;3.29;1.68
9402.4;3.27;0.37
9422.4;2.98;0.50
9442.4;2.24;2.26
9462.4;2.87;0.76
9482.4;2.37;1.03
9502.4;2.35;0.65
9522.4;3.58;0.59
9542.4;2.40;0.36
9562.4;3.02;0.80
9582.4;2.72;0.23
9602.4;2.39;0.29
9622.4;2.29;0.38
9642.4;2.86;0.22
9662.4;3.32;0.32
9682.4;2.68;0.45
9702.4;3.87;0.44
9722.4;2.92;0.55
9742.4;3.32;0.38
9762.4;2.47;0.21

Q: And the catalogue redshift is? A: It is 0.955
